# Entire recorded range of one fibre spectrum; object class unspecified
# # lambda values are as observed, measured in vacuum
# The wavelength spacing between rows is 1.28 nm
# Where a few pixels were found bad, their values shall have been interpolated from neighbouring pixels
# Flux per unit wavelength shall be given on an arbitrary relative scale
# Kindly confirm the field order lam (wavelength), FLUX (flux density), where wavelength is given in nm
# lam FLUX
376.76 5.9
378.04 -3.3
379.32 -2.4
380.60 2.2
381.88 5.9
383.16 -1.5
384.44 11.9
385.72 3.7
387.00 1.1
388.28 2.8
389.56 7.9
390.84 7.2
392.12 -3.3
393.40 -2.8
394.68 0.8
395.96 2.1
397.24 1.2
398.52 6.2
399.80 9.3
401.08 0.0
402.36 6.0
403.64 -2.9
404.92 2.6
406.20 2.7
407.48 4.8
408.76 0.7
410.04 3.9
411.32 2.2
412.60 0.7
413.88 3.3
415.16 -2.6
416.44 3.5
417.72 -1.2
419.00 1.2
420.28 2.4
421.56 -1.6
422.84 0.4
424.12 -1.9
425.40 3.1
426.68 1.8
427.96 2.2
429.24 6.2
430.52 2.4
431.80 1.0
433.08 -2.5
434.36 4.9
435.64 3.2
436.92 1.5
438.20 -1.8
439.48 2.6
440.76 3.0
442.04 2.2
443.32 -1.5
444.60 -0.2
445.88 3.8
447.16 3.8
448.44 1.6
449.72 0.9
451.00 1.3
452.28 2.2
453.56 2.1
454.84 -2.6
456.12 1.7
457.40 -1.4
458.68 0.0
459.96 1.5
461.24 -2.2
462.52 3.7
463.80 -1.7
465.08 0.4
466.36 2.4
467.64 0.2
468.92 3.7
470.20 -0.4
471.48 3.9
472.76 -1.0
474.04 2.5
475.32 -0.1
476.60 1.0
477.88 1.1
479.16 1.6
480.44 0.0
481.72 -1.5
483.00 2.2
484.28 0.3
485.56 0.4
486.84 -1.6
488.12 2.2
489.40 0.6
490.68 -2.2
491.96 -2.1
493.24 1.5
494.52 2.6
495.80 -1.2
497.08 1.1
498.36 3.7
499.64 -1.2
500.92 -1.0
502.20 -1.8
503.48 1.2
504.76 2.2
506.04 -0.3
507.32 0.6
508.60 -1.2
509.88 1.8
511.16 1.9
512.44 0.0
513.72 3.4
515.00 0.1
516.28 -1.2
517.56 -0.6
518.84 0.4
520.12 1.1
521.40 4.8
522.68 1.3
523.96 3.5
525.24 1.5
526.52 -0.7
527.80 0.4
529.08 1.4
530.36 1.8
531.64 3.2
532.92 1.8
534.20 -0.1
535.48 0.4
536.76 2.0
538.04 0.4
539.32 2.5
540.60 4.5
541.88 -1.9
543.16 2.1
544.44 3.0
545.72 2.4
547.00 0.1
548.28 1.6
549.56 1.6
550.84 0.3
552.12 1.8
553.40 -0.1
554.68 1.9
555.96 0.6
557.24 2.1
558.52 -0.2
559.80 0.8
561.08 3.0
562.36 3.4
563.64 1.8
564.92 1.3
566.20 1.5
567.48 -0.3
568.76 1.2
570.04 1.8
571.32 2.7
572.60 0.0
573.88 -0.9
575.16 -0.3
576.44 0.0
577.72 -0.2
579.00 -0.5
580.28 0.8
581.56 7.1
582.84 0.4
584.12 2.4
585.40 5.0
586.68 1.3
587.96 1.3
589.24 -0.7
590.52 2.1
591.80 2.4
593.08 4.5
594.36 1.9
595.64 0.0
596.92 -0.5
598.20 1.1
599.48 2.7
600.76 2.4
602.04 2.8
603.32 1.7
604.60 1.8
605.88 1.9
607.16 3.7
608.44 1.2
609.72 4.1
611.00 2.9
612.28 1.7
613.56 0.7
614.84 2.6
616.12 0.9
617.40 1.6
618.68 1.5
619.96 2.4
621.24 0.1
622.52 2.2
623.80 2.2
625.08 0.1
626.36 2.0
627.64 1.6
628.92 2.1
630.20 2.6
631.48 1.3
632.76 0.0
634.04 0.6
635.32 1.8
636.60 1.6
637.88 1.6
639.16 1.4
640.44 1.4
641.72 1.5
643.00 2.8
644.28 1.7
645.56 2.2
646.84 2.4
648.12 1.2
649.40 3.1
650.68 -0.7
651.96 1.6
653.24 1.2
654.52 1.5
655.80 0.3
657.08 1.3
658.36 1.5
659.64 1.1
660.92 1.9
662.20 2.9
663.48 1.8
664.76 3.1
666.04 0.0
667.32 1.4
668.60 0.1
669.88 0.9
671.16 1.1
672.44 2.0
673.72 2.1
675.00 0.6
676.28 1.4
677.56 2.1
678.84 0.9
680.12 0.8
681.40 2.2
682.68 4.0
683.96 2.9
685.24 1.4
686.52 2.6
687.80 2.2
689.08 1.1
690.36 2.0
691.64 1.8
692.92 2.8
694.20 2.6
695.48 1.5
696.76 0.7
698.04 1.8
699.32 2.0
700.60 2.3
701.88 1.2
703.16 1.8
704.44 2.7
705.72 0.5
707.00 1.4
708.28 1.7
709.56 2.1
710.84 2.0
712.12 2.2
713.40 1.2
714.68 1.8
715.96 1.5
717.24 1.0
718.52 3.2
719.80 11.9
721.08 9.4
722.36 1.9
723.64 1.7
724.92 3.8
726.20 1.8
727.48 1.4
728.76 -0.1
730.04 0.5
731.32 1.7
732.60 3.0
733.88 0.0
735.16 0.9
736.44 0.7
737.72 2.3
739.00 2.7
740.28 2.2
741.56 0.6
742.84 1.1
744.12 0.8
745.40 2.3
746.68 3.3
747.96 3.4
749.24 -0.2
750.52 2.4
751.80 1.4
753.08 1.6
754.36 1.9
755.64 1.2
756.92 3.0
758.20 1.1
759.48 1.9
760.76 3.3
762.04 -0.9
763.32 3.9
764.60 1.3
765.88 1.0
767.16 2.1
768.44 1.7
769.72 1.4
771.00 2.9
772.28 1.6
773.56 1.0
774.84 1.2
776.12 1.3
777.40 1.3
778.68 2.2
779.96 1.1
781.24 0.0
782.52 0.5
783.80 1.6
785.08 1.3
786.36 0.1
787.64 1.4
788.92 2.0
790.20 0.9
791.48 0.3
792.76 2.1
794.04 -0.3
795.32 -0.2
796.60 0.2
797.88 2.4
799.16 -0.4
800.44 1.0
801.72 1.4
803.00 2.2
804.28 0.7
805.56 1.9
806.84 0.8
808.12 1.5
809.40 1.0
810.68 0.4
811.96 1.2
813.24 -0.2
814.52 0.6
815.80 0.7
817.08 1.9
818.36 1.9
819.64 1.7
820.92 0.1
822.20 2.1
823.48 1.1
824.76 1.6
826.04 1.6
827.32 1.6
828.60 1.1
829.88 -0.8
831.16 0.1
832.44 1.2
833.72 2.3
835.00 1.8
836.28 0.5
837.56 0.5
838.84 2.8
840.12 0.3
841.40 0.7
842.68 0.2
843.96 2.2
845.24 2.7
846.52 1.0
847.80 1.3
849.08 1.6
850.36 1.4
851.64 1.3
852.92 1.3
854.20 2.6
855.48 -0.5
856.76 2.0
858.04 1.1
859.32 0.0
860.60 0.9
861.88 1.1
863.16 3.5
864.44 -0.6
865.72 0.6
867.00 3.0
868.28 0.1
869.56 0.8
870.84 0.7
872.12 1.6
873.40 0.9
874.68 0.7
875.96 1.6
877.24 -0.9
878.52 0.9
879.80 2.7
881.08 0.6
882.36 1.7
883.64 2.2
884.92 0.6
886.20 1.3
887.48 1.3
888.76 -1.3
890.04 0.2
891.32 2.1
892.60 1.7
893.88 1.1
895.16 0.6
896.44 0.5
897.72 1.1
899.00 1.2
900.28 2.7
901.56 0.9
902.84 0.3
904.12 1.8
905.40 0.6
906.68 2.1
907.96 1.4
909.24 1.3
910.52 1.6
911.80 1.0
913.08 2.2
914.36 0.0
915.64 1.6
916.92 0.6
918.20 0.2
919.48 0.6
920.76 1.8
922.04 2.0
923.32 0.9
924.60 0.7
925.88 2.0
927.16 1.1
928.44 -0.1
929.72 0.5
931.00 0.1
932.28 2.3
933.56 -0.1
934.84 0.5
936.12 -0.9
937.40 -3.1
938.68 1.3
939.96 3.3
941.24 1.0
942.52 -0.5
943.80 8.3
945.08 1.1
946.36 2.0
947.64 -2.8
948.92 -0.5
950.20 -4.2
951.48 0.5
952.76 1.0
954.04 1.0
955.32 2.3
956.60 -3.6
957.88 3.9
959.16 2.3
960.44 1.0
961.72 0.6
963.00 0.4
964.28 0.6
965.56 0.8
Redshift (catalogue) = 0.932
